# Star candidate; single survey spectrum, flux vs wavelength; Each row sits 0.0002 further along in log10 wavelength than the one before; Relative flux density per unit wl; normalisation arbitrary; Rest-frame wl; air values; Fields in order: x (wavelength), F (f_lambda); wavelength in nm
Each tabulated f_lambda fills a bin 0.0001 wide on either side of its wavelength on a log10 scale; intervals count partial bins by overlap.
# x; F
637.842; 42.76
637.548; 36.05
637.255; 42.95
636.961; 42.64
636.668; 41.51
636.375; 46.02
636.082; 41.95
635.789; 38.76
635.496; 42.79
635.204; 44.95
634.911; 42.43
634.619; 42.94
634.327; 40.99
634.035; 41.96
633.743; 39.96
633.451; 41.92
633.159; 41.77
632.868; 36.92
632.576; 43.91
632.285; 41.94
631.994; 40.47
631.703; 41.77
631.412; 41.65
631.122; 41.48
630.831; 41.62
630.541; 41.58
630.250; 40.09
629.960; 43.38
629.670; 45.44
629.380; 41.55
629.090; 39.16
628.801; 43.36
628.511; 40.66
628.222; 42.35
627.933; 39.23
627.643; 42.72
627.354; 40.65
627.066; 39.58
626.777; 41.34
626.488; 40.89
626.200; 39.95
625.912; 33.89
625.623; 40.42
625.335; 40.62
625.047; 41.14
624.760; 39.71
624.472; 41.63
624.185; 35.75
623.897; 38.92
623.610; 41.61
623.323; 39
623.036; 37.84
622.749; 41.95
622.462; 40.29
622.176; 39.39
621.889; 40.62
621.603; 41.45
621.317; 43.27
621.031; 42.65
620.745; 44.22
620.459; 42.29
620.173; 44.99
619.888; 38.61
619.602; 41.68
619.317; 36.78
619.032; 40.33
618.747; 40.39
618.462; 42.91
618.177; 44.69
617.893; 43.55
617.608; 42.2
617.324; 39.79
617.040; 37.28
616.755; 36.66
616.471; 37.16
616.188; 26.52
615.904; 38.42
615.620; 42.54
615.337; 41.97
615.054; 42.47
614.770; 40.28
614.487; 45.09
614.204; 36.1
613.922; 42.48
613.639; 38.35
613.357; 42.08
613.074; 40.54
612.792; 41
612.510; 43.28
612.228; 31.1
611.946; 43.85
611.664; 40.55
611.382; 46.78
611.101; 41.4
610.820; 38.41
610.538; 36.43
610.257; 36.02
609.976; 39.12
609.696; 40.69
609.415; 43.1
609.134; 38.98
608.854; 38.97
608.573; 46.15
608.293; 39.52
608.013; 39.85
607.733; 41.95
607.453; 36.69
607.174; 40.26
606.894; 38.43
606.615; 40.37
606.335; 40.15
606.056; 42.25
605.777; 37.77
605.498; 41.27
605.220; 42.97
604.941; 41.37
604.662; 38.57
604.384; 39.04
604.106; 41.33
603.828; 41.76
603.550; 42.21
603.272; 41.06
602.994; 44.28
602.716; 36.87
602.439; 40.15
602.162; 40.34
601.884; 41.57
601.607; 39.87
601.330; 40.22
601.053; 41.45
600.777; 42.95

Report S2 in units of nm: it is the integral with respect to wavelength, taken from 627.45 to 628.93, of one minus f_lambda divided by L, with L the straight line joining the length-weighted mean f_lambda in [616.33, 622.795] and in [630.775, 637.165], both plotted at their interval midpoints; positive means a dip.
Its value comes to 0.00 nm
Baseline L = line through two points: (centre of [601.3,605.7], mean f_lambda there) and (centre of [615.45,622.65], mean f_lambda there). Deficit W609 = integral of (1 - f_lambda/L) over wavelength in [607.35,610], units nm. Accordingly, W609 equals 0.00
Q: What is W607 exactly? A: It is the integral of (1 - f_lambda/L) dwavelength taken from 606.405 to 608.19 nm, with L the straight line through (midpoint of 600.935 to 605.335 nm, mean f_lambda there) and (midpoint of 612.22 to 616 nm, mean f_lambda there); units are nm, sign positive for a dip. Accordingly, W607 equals 0.05 nm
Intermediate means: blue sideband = 40.8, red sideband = 40.8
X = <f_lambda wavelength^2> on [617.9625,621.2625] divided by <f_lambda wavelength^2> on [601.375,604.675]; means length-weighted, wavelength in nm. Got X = 1.09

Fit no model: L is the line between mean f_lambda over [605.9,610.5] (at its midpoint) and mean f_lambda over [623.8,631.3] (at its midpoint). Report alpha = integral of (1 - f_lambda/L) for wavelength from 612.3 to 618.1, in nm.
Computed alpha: 0.06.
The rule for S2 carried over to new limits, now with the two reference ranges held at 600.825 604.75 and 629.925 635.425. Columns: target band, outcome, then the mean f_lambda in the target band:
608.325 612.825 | 0.07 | 40.3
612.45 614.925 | 0.01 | 41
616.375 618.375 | 0.04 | 40.3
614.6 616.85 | 0.15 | 38.4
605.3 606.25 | 0.01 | 40.6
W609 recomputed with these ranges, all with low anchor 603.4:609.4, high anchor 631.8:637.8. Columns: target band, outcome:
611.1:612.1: -0.06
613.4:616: -0.01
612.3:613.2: 0.00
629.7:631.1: -0.02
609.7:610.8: 0.08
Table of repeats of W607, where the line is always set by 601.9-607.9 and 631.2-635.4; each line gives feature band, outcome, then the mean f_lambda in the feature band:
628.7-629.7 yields -0.011 nm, 42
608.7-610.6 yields 0.068 nm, 39.2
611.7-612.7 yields 0.029 nm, 39.6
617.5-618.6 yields -0.063 nm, 43.4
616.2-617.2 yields 0.128 nm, 35.7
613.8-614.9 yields -0.003 nm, 41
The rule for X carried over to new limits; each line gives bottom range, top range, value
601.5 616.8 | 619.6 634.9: 1.08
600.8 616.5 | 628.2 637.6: 1.12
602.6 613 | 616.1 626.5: 1.04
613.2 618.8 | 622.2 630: 1.04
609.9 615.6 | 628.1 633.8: 1.09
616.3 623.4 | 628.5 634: 1.06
